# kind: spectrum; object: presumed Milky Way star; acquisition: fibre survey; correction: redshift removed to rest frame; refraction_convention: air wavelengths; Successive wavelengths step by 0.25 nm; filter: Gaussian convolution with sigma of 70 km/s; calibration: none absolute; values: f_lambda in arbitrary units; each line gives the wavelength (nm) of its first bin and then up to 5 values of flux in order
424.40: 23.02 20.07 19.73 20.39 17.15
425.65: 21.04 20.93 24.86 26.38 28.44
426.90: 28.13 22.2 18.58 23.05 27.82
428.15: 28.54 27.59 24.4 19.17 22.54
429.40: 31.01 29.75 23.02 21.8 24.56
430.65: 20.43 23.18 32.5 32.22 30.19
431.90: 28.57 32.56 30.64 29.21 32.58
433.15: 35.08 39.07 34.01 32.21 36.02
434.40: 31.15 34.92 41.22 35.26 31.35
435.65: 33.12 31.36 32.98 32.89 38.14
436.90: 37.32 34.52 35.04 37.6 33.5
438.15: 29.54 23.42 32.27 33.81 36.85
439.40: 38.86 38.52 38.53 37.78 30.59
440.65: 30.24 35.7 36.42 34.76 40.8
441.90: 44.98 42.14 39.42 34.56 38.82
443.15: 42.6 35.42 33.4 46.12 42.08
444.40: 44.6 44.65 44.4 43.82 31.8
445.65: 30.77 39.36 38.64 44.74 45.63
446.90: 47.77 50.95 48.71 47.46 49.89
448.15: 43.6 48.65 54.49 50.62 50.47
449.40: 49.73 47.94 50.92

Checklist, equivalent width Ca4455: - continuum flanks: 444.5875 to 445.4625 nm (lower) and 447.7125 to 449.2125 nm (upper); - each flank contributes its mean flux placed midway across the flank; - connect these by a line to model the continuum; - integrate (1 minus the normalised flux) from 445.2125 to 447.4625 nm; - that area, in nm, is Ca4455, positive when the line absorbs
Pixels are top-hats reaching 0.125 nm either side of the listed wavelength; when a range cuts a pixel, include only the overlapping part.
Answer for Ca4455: 0.14 nm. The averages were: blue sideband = 41.6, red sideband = 49.5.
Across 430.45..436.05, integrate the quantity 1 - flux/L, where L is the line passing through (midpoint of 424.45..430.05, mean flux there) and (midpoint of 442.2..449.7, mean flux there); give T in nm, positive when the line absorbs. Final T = -0.332 nm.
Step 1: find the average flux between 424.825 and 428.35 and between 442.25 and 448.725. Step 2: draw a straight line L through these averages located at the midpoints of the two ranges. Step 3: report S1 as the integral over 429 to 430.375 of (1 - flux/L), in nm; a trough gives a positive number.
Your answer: 0.06 nm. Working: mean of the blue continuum 23.5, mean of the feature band 25.4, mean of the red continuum 42.7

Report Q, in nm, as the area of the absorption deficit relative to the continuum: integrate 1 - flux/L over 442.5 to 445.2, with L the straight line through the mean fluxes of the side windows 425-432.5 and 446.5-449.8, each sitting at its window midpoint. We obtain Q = 0.18 nm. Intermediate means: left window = 25.4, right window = 48.9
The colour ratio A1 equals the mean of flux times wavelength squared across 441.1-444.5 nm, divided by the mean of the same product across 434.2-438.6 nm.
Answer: 1.2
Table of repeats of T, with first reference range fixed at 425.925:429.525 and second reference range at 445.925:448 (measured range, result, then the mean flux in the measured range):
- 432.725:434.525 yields -0.15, 34.2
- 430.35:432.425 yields 0.06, 28.3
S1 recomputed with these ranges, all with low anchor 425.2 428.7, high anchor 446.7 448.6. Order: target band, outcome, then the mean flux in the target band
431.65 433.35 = -0.06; 31.7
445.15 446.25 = 0.24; 36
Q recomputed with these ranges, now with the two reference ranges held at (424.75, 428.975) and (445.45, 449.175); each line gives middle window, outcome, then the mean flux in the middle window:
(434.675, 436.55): -0.068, 34.1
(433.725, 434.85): -0.091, 34.1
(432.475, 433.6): -0.135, 33.8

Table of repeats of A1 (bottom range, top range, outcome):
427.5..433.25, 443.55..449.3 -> 1.75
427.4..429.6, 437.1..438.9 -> 1.33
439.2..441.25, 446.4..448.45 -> 1.37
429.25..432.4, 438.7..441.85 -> 1.37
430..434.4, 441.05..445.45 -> 1.40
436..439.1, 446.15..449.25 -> 1.51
